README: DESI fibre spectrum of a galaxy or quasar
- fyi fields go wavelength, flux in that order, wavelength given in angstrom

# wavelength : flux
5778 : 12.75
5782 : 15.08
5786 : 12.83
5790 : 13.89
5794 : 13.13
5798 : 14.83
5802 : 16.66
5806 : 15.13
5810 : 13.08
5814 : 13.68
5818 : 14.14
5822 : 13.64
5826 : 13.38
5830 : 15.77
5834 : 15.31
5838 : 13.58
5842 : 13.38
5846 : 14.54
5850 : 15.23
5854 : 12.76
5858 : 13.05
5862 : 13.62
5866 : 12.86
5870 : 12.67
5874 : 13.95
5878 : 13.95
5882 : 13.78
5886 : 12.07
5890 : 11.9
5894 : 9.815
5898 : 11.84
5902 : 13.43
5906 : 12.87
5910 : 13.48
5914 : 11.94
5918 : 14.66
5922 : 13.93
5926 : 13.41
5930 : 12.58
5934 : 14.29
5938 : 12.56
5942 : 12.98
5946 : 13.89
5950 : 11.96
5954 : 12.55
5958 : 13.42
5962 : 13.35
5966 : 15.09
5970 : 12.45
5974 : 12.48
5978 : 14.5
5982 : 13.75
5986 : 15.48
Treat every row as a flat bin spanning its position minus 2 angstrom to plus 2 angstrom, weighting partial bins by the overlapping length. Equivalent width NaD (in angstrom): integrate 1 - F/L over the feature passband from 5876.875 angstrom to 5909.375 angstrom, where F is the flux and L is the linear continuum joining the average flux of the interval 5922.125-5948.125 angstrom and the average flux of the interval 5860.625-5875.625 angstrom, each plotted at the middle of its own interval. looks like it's 2.0 angstrom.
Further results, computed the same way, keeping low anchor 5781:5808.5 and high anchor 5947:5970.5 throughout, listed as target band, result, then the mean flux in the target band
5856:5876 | 1.0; 13.2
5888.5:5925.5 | 2.5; 12.7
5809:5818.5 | 0.5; 13.6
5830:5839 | -0.4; 14.8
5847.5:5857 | 0.1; 13.9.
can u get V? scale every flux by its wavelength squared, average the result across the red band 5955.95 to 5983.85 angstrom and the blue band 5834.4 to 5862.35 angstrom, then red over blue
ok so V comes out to 1.02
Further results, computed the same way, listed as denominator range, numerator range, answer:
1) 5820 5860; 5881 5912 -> 0.90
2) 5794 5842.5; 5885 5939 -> 0.92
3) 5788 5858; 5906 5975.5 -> 0.97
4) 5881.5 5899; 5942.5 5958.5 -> 1.12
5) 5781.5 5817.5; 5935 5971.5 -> 0.98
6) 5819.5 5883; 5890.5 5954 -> 0.95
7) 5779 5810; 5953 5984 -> 1.00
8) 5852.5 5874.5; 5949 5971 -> 1.04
